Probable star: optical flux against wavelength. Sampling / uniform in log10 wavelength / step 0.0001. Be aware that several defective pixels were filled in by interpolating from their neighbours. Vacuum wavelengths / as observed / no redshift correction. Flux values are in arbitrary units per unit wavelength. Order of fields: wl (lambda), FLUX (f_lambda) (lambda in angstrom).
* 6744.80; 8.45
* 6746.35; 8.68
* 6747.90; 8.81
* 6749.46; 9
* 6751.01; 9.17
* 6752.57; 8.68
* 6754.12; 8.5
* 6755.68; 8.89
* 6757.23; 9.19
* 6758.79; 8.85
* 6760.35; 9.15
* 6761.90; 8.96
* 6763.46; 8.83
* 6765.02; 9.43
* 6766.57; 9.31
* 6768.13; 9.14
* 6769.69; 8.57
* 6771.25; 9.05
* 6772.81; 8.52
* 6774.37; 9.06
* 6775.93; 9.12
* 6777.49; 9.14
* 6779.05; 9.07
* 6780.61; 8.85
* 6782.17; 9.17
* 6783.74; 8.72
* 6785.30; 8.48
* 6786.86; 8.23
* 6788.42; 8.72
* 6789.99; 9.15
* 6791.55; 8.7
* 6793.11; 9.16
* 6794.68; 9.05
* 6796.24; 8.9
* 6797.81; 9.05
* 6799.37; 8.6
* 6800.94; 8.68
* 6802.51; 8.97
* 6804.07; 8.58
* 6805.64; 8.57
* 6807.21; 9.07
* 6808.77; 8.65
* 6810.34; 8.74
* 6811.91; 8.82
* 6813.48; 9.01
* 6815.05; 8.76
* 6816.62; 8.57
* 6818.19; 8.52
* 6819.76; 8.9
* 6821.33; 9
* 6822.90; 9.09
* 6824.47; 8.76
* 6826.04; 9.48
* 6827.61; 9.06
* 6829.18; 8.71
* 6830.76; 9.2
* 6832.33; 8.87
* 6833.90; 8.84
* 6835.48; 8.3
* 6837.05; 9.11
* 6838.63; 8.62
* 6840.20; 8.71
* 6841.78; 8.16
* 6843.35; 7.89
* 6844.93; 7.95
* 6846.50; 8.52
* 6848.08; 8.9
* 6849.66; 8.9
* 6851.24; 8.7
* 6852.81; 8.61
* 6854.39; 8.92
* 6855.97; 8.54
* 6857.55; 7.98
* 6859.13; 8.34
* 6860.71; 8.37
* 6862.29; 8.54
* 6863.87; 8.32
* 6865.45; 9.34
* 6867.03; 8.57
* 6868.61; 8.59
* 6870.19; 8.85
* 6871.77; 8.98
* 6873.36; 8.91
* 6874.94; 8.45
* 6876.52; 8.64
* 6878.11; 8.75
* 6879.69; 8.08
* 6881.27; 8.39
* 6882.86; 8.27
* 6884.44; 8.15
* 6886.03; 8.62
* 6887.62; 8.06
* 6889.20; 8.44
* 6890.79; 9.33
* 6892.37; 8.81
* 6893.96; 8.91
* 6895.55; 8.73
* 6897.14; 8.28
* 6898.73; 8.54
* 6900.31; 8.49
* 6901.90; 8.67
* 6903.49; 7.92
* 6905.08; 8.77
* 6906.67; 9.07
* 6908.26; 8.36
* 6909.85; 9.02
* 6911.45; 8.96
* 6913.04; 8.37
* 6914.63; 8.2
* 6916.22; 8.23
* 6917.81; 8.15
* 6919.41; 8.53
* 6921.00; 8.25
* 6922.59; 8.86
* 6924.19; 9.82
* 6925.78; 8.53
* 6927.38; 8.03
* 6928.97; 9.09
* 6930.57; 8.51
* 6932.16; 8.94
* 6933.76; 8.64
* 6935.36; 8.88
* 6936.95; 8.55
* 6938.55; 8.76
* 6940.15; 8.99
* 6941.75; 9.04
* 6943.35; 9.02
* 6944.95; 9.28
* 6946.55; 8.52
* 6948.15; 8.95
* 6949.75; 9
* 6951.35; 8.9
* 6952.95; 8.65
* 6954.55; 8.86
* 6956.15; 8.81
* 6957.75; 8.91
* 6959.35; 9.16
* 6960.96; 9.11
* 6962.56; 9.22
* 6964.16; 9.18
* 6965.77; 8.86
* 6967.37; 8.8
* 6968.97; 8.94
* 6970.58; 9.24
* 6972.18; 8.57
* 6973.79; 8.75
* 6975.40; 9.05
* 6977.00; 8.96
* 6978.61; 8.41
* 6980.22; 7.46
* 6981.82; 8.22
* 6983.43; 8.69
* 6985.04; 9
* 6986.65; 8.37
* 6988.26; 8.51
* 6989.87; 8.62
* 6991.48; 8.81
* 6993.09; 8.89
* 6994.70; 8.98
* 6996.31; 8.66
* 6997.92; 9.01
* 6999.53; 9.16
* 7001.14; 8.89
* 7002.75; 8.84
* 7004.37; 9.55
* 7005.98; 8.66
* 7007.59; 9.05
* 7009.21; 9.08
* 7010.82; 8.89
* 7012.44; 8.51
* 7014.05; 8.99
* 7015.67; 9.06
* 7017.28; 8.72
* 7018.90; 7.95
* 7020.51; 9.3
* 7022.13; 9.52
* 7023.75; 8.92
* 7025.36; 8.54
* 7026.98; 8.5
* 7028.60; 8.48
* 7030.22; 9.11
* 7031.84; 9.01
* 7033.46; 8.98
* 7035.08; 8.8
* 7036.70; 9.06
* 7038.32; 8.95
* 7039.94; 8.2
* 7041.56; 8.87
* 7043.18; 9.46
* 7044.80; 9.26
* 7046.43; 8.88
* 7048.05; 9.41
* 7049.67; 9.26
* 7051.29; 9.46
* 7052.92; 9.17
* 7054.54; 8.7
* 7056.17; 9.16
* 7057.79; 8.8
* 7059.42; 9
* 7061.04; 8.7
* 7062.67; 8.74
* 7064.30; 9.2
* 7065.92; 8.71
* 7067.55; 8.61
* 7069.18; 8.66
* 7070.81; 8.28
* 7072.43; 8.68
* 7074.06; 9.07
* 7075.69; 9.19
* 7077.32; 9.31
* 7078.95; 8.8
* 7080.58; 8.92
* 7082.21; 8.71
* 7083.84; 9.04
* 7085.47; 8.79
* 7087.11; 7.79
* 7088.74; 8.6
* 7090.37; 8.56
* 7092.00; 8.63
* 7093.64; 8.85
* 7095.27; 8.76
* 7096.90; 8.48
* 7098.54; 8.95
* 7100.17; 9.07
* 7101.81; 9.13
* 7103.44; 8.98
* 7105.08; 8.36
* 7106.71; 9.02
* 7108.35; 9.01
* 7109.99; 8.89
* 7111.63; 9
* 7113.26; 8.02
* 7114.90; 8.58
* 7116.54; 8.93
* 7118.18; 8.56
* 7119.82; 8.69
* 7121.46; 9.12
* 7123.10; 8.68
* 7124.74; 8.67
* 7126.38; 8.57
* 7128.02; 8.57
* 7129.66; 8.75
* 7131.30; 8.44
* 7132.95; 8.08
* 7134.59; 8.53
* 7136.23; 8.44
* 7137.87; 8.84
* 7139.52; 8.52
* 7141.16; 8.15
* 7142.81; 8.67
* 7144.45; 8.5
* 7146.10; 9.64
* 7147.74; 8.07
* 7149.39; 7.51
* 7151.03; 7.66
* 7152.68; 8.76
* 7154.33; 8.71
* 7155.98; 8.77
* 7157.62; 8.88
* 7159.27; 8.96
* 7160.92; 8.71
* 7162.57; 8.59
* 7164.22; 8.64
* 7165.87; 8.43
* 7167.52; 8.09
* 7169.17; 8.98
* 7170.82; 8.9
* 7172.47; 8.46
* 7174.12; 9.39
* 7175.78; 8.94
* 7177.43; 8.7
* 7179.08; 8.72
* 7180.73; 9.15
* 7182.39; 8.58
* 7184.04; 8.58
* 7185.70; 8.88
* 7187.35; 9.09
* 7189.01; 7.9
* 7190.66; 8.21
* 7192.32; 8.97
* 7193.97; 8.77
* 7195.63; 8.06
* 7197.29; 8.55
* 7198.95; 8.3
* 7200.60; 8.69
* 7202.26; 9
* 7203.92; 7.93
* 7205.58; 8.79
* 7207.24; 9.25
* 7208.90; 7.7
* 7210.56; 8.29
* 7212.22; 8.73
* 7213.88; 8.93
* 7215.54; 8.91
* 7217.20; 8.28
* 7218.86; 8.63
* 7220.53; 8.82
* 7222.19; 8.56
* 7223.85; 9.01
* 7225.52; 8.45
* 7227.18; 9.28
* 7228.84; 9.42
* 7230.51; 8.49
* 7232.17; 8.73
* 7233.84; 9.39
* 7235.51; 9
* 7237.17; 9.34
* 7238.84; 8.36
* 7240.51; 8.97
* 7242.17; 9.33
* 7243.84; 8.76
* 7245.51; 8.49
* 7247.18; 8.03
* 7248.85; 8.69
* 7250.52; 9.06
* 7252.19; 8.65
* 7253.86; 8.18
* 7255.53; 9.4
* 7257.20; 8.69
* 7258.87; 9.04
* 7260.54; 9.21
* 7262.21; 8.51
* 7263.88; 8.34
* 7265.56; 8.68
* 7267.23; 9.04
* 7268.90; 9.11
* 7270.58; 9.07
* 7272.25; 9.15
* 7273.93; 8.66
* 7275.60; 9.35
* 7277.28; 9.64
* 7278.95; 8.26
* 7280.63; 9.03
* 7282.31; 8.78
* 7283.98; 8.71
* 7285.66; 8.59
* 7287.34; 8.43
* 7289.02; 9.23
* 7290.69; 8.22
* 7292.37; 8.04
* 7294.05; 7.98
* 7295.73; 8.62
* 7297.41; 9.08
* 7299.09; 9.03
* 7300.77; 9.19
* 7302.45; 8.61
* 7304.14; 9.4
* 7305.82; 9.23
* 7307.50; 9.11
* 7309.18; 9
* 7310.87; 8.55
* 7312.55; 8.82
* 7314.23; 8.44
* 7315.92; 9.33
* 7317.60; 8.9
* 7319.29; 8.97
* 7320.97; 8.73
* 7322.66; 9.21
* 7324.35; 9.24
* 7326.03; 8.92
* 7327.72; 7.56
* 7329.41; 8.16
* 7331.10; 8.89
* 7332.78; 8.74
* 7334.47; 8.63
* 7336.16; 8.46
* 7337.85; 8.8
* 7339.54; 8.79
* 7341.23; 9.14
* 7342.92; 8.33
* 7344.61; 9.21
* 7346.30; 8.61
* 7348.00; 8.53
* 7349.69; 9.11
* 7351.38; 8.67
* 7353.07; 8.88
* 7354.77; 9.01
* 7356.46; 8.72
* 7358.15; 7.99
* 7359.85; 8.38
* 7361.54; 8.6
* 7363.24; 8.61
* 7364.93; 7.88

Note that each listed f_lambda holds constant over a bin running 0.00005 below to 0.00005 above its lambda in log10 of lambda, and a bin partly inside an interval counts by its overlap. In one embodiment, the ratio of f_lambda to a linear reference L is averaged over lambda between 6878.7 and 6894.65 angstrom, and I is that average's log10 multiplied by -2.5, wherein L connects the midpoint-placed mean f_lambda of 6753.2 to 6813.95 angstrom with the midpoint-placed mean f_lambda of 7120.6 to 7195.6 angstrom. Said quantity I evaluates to 0.04 mag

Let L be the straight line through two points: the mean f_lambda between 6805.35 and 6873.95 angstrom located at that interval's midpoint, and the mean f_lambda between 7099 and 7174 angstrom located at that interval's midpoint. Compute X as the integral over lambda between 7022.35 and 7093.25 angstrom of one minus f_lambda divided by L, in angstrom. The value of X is -1.7 angstrom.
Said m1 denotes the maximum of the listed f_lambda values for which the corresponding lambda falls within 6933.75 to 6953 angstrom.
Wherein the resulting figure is 9.28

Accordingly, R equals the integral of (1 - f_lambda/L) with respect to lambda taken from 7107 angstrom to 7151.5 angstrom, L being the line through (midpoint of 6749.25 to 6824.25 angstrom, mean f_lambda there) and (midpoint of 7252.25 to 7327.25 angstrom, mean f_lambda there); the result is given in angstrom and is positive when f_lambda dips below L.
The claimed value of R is 1.4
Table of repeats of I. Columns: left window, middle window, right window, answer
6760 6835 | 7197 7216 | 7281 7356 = 0.03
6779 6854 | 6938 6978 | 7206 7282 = -0.02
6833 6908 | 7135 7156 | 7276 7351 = 0.03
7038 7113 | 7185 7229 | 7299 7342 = 0.03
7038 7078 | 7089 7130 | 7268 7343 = 0.02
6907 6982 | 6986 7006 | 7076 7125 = -0.01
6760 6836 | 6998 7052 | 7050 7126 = -0.02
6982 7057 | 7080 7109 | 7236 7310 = 0.02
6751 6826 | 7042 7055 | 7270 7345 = -0.04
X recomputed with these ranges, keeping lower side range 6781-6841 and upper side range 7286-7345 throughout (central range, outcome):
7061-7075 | 0.08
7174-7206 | 0.51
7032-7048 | -0.30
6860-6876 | 0.23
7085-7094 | 0.29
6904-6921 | 0.53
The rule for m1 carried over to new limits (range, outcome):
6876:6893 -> 9.33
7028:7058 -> 9.46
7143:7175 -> 9.64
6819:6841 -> 9.48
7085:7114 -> 9.13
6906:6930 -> 9.82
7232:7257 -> 9.4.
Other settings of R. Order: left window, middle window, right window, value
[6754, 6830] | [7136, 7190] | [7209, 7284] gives 1.2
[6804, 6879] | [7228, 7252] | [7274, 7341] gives -0.2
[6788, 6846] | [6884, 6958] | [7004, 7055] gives 1.4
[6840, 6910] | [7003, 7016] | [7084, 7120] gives -0.5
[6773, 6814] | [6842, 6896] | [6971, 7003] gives 1.4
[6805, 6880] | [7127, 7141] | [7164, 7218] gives 0.2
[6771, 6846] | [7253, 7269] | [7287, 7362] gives -0.1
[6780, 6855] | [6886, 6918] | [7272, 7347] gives 0.7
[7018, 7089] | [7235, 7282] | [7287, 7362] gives -0.4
